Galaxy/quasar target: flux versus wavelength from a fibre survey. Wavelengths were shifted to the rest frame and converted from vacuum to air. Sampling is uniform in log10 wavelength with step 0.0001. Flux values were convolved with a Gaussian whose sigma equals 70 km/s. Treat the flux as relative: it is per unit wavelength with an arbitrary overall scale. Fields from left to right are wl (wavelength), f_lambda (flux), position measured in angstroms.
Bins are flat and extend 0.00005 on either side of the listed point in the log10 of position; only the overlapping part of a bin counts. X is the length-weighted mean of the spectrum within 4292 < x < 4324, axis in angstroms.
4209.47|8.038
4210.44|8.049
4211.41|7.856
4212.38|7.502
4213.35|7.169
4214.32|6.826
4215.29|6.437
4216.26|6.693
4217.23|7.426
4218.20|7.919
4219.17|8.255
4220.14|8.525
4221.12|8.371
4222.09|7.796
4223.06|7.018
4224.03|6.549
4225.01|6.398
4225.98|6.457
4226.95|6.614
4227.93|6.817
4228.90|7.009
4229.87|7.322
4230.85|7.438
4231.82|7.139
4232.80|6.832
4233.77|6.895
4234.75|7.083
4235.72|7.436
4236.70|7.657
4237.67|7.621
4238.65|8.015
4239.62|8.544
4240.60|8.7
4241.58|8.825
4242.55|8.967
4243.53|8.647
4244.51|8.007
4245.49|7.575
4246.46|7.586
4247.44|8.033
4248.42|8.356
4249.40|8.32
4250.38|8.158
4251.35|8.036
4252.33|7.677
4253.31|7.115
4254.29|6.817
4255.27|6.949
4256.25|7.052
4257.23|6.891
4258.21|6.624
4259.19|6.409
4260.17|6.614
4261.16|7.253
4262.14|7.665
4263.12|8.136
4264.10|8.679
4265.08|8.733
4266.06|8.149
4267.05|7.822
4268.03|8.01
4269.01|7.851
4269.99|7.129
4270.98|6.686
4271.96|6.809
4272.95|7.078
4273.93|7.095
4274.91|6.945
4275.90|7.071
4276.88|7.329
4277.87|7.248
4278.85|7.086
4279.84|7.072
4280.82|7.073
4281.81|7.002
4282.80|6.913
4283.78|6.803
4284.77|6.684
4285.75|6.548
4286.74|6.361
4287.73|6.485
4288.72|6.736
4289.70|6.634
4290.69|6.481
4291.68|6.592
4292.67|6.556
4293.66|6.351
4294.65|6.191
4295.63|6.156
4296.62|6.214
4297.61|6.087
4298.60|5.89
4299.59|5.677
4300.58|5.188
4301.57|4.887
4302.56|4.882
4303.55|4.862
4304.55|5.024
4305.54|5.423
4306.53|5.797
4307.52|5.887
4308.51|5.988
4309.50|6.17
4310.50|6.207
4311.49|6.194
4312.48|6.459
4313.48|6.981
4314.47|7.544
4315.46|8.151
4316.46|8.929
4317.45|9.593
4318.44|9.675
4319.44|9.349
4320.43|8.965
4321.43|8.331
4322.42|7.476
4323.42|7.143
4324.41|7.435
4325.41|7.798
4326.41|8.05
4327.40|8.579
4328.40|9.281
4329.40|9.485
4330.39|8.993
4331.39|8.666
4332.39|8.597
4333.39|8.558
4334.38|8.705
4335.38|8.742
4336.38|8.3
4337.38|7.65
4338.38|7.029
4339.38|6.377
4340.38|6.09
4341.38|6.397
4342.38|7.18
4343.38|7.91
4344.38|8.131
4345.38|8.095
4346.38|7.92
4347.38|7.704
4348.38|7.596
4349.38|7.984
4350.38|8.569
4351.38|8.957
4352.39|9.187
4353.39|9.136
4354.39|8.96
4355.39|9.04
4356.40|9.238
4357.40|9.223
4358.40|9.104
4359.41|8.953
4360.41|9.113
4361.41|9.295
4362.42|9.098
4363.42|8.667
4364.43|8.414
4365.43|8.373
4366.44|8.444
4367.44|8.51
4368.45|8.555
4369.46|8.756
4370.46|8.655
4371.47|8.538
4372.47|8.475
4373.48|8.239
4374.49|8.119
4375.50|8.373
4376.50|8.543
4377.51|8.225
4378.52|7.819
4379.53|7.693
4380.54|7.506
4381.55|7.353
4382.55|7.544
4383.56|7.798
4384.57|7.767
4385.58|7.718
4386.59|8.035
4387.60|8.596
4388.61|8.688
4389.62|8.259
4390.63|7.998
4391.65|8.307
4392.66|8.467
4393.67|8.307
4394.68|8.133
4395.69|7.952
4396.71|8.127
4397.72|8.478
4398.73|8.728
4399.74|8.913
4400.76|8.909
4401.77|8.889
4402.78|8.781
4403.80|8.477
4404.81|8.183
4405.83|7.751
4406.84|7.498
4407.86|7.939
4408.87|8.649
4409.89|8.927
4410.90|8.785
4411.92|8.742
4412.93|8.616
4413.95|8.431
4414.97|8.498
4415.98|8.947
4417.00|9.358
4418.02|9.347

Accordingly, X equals 6.7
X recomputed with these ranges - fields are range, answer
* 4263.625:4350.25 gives 7.23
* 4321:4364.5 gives 8.3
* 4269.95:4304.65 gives 6.44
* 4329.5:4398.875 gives 8.28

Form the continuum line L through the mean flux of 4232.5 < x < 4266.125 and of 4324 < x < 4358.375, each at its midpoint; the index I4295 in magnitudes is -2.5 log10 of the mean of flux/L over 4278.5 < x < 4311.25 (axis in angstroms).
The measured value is 0.28 mag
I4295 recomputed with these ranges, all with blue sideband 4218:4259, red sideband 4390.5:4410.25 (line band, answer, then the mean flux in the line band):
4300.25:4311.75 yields 0.387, 5.53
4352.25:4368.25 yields -0.094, 8.91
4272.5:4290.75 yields 0.132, 6.89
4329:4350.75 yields 0.018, 7.93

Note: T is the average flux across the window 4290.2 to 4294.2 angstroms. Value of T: 6.48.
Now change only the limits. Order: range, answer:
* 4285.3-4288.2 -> 6.45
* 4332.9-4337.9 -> 8.39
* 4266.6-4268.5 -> 7.93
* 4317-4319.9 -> 9.54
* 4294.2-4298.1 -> 6.17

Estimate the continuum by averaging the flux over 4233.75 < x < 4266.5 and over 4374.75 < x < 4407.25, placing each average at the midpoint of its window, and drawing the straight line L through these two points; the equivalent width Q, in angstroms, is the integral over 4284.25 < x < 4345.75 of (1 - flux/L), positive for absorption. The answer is 6.3 angstroms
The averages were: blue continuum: 7.75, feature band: 7.14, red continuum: 8.18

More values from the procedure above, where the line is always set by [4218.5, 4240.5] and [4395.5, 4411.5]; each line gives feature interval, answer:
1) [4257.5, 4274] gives 0.32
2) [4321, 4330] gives -0.24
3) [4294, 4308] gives 3.99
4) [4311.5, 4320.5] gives -0.39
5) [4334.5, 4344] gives 0.81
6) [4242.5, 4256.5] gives -0.55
